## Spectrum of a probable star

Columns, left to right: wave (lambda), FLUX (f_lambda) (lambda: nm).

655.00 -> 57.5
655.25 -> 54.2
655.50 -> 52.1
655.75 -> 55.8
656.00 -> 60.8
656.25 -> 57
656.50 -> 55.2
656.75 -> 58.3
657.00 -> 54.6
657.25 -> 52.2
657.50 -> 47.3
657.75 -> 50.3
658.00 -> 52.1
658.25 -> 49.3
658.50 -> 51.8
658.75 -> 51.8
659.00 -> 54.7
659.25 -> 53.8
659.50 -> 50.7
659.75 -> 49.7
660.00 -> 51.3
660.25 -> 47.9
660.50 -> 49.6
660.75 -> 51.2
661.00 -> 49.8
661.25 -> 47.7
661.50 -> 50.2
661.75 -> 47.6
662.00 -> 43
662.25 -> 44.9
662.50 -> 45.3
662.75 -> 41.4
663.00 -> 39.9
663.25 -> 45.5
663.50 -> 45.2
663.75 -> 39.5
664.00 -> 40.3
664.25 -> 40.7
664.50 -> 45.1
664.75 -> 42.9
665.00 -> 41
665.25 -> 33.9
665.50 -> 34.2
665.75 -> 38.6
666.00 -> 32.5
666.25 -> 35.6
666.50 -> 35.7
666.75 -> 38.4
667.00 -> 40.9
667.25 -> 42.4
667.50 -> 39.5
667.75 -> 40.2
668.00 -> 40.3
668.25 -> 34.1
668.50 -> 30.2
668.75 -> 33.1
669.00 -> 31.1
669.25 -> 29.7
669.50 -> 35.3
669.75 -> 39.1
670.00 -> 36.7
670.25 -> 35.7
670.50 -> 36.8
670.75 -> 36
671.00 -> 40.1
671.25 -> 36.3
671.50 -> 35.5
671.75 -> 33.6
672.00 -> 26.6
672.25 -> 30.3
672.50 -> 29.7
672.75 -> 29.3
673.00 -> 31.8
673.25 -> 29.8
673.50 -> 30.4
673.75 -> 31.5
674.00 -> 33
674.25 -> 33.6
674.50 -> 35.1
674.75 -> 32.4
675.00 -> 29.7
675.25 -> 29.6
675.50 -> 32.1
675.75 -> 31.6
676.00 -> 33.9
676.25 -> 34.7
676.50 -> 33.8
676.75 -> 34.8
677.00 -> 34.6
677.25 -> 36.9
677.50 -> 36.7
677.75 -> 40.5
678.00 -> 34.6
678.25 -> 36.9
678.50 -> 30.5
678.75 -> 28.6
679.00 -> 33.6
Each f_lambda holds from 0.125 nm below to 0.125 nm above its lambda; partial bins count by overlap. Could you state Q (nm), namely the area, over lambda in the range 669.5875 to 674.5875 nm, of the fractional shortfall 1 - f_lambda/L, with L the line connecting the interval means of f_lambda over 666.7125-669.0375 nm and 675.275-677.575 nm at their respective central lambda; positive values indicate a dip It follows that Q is 0.30 nm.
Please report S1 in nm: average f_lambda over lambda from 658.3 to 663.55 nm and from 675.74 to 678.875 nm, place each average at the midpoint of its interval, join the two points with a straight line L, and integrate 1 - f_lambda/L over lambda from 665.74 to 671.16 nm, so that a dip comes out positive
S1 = 0.72 nm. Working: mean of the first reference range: 48.3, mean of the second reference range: 34.6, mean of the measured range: 36.4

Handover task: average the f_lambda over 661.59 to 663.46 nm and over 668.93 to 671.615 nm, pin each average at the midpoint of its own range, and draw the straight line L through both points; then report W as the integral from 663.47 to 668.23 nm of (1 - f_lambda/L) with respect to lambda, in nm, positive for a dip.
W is 0.17 nm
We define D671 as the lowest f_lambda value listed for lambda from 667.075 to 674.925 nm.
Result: 26.6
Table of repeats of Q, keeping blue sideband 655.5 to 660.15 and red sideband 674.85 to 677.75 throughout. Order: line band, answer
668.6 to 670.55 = 0.30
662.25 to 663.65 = 0.12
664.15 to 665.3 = 0.12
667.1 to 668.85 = 0.22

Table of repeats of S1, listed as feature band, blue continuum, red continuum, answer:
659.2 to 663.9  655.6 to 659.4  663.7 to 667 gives -0.11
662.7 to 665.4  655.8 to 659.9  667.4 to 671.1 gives 0.15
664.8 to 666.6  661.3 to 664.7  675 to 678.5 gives 0.25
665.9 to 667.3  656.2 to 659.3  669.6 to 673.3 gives 0.11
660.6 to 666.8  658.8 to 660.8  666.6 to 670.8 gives 0.38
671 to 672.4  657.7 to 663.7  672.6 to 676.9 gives 0.10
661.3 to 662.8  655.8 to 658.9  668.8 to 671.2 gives 0.04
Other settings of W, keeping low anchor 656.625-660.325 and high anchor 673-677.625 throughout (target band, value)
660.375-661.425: -0.012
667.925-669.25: 0.241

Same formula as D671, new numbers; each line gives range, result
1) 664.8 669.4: 29.7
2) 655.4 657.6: 47.3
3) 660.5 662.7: 43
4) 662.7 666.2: 32.5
